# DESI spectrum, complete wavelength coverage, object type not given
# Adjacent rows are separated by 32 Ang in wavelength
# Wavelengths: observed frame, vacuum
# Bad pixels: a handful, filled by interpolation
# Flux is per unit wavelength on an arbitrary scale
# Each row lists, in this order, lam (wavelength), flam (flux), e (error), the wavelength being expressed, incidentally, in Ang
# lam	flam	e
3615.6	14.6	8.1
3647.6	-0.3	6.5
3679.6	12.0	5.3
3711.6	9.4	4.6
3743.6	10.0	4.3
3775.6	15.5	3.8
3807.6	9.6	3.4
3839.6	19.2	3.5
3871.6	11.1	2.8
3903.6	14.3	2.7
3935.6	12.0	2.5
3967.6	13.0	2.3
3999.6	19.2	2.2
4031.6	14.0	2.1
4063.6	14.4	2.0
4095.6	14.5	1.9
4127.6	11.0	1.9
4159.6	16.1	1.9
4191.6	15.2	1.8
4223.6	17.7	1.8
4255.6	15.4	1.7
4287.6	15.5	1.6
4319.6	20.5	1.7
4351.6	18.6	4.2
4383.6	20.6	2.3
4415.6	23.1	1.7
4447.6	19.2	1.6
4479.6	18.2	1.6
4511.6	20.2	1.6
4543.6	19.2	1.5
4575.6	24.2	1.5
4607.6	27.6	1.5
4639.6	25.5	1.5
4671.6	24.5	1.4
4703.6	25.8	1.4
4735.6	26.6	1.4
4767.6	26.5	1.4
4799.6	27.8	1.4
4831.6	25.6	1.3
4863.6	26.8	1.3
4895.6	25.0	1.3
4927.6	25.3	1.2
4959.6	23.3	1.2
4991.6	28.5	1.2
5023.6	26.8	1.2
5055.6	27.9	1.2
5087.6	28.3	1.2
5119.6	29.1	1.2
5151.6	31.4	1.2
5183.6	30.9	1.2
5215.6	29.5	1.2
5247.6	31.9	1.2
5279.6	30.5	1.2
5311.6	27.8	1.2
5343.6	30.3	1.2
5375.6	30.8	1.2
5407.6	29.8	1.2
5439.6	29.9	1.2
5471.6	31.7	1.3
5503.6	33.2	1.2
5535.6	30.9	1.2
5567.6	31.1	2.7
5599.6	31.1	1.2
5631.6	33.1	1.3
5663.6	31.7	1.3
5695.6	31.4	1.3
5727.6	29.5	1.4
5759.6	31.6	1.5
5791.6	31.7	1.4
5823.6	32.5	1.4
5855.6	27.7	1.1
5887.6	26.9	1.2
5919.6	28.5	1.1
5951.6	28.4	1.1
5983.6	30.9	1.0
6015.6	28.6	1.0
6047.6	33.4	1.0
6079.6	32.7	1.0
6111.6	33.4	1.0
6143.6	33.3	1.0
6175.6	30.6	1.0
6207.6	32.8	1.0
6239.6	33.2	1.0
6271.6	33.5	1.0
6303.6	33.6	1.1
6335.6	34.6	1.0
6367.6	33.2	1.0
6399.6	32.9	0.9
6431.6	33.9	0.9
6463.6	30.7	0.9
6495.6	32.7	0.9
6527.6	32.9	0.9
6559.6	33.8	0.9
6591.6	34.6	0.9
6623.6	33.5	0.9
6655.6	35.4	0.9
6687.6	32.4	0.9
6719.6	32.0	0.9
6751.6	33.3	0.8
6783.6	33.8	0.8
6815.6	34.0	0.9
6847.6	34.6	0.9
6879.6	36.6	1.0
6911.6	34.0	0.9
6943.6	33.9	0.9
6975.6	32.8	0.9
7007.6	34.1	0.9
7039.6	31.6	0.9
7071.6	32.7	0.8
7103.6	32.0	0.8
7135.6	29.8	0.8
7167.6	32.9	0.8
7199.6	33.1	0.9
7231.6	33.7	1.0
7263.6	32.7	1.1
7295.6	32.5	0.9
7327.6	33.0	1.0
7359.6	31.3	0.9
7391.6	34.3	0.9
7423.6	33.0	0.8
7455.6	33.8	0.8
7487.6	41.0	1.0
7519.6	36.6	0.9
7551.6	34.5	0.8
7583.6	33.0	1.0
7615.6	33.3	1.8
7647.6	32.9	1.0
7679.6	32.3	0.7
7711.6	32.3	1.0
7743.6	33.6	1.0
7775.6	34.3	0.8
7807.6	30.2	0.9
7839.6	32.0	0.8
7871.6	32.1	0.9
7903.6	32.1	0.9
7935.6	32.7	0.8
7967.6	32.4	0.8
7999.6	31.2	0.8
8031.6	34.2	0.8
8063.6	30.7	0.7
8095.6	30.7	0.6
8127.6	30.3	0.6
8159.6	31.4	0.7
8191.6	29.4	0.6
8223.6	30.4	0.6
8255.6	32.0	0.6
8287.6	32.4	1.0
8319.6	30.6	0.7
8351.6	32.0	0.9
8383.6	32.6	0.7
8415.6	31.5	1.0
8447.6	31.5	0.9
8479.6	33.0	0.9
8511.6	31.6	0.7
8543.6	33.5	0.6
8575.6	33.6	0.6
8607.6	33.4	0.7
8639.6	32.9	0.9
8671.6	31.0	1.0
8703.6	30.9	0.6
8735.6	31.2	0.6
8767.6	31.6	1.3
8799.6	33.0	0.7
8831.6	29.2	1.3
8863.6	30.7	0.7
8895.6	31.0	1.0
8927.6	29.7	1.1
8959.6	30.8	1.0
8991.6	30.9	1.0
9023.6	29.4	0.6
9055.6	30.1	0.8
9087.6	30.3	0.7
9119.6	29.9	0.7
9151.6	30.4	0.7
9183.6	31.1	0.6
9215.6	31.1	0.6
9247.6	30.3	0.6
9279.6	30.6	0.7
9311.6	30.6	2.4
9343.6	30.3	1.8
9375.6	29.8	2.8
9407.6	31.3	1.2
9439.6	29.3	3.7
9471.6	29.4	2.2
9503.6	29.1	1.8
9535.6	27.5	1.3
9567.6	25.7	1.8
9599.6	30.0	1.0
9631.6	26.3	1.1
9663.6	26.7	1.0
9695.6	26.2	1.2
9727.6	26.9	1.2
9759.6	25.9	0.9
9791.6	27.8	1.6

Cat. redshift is 0.14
